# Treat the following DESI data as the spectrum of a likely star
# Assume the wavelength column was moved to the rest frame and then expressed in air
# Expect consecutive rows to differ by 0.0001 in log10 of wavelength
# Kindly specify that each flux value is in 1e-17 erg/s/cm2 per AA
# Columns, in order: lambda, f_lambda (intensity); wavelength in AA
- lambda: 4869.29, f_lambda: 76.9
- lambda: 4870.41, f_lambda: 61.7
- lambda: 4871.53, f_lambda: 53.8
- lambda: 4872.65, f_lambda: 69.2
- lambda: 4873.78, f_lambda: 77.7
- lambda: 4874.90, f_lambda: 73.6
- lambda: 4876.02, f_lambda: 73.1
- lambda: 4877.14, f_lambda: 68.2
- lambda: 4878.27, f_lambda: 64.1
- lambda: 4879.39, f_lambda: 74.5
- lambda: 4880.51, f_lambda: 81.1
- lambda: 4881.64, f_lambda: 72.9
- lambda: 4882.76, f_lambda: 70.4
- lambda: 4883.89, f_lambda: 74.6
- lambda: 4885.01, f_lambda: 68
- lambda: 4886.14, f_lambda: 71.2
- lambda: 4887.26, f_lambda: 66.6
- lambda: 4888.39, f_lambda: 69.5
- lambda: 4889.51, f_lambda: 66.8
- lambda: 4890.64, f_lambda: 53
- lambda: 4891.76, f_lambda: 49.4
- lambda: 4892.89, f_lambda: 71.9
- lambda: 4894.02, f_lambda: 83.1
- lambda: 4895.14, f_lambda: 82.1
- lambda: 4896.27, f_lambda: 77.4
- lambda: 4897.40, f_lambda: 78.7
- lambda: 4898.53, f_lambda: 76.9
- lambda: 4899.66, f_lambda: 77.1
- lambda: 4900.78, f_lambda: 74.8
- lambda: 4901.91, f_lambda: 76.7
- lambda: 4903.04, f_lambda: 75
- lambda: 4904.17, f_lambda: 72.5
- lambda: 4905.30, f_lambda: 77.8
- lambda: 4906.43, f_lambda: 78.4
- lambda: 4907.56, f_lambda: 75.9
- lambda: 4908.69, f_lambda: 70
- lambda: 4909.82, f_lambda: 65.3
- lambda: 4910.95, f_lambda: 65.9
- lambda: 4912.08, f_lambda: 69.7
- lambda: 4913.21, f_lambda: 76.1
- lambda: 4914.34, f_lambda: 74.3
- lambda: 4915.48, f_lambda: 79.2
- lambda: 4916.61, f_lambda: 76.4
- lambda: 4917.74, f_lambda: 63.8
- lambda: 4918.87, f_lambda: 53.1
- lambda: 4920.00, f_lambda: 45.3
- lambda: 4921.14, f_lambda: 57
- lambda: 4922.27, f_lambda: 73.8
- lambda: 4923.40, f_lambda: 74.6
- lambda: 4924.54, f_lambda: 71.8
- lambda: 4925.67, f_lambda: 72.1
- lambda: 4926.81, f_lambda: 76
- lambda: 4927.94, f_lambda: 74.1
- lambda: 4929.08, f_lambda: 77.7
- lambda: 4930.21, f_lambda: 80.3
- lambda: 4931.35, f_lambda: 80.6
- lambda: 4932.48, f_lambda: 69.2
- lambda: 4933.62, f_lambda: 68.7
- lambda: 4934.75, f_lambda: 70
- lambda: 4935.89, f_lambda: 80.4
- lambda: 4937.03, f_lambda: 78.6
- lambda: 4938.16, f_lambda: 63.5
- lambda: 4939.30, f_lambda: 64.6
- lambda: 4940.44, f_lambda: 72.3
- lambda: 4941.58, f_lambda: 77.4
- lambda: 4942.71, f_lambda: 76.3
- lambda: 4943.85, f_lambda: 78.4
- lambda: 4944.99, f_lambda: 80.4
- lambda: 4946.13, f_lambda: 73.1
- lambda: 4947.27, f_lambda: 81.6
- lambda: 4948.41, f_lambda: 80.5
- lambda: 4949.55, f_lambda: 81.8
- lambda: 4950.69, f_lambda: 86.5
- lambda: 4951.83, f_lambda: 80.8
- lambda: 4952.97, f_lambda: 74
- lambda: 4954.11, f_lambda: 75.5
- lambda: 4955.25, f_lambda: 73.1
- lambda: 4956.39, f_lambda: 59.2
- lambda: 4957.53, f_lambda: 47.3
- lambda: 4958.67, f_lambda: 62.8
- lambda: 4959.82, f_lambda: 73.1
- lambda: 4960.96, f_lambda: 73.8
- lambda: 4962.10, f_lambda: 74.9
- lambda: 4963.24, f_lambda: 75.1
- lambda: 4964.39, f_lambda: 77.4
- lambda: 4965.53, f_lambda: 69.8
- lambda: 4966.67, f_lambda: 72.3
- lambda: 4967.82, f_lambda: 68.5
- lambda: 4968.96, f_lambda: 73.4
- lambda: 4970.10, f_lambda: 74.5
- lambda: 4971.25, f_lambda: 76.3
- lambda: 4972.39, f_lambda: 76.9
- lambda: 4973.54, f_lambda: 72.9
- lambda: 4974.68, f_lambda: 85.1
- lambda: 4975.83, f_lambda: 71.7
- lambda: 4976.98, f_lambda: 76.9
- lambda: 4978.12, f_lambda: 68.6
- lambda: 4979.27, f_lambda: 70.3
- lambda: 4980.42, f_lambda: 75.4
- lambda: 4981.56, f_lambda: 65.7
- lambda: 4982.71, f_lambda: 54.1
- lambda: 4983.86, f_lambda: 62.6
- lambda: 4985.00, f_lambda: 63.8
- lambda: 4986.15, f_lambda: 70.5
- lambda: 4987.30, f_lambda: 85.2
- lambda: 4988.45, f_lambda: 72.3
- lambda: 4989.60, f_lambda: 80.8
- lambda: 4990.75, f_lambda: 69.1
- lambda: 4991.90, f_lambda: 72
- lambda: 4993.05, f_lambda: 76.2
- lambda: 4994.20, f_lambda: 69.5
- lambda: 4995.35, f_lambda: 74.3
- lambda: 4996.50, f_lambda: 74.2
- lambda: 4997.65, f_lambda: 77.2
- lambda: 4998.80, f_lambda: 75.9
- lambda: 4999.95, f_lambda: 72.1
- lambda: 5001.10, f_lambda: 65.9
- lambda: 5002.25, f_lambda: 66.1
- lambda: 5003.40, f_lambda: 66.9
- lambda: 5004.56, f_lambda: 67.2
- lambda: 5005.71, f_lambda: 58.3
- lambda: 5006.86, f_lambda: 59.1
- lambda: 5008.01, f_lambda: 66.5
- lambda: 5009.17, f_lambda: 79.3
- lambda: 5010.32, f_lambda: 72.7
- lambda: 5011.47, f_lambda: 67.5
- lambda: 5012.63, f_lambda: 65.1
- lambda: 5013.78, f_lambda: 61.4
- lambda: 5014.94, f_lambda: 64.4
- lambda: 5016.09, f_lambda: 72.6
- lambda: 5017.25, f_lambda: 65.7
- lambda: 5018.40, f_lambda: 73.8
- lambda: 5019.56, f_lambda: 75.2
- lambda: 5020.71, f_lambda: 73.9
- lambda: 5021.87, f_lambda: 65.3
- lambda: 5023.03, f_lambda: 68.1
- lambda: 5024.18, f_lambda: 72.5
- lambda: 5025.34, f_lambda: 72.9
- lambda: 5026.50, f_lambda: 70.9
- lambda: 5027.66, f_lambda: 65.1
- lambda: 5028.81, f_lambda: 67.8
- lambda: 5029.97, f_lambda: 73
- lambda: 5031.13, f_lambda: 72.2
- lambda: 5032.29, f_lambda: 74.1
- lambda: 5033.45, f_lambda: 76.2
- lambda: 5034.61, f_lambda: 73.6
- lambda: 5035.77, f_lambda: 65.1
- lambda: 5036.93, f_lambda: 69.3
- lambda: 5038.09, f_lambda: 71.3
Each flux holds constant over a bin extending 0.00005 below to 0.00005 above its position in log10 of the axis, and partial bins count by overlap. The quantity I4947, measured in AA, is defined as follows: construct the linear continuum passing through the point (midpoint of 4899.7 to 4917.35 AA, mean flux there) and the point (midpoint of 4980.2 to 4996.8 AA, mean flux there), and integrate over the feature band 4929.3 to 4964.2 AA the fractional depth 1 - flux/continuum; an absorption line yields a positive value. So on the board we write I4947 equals -0.7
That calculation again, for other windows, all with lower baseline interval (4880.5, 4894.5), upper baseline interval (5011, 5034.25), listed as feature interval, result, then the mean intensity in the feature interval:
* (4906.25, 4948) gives -1.9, 72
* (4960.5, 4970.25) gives -0.6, 73.3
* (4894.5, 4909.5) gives -1.7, 76.3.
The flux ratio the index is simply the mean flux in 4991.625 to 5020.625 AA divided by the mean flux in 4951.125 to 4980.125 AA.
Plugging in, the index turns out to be 1.0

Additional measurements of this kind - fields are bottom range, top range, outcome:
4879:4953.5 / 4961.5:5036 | 0.97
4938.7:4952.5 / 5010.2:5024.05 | 0.89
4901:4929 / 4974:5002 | 1.02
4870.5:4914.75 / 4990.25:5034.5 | 0.98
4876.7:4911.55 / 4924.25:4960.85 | 1.03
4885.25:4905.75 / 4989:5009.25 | 0.98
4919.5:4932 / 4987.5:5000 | 1.04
